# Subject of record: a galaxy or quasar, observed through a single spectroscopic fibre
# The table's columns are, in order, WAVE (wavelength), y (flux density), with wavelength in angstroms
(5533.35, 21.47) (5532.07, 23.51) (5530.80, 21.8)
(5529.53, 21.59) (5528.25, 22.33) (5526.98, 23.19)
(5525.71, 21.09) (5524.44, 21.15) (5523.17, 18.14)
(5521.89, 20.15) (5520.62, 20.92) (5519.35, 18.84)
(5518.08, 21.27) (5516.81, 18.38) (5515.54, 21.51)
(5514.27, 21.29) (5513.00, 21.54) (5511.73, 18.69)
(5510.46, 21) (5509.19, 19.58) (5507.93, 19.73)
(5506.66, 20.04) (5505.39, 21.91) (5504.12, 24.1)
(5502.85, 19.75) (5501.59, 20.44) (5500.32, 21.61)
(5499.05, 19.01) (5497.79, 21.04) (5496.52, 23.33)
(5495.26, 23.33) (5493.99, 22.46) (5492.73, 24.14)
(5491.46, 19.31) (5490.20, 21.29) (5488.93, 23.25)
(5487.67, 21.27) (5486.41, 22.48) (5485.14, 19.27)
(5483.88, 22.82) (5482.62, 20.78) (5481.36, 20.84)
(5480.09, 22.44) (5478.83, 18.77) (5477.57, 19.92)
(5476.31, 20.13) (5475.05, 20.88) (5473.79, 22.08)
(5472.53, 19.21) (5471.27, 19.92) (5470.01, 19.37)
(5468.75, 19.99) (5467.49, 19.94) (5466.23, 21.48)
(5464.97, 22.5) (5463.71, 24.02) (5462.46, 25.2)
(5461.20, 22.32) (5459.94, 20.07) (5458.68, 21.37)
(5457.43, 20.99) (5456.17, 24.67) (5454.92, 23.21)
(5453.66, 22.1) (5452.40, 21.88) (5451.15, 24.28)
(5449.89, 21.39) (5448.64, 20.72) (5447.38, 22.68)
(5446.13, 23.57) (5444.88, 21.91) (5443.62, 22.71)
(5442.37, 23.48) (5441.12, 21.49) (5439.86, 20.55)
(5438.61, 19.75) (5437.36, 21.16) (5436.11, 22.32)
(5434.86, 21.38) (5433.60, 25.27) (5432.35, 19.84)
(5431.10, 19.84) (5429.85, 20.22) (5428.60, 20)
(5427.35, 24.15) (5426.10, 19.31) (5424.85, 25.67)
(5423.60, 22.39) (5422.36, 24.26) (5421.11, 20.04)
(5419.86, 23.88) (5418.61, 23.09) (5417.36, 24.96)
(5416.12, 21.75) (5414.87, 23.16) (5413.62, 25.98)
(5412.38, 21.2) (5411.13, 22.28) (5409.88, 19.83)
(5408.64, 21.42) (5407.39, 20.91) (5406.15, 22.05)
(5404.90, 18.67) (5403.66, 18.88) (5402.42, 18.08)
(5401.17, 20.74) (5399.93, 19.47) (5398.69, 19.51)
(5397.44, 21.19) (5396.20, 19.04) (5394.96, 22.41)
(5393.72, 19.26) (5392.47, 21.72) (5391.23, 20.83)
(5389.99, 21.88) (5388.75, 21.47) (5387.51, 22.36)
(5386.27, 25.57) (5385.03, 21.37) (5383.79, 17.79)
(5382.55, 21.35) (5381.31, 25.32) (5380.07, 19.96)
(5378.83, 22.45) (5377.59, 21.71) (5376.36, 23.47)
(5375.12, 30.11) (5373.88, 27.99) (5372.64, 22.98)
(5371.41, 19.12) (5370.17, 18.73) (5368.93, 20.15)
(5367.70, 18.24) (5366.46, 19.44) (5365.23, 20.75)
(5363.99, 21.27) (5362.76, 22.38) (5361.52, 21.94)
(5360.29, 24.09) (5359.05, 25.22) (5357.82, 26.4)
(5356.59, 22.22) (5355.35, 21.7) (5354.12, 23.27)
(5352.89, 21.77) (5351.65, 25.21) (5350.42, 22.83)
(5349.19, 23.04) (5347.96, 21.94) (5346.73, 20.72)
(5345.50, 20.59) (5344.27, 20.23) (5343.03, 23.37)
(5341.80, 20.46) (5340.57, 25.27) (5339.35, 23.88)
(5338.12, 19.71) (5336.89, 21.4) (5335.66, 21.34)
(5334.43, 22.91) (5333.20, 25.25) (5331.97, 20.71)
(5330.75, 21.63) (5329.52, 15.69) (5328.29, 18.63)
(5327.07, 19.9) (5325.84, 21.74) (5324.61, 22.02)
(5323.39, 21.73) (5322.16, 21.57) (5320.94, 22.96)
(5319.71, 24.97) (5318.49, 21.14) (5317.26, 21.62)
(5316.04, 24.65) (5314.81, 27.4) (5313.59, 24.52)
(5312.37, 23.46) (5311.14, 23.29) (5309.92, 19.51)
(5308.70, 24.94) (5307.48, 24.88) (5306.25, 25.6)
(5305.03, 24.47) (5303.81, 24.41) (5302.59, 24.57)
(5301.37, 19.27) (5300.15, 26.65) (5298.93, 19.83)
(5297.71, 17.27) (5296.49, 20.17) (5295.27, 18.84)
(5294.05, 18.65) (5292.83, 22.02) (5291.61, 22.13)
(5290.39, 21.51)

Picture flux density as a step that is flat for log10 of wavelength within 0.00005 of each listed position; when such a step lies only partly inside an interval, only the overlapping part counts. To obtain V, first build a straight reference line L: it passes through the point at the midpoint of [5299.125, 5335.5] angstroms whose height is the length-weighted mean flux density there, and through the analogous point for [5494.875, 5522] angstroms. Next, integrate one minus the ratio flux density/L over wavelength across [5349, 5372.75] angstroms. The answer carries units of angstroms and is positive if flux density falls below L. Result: 0.3 angstroms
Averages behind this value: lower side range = 22.7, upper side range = 20.8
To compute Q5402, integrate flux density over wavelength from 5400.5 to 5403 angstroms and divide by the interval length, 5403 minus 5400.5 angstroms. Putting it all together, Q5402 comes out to 19.4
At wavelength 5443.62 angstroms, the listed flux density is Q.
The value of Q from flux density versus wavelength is 22.71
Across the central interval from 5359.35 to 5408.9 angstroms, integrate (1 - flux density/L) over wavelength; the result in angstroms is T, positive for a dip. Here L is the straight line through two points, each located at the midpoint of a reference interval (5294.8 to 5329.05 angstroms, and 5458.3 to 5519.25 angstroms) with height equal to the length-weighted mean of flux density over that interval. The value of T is 1.2 angstroms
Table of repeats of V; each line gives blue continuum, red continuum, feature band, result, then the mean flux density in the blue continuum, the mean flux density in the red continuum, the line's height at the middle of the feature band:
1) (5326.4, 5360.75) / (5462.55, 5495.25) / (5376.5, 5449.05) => 0.1 angstroms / 22.1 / 21.3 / 21.7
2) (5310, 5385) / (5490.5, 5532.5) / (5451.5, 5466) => -0.8 angstroms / 22.2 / 21.1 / 21.5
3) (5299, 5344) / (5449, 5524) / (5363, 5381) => 0.2 angstroms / 22.6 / 21.2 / 22.2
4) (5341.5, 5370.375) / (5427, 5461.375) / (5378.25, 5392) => 0.1 angstroms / 22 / 21.9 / 21.9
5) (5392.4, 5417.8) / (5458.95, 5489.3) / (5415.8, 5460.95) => -2.2 angstroms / 21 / 21.2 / 21.1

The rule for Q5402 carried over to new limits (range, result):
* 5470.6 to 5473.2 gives 19.6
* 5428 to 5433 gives 20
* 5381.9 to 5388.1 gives 21.7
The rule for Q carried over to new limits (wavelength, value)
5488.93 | 23.25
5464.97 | 22.5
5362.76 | 22.38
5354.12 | 23.27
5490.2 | 21.29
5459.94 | 20.07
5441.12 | 21.49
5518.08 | 21.27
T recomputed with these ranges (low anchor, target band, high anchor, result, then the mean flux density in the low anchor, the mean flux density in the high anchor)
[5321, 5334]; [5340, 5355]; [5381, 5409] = -1.0 angstroms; 21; 20.9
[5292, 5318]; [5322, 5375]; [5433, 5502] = 1.1 angstroms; 22.7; 21.7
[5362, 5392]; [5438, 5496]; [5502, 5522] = -1.8 angstroms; 21.9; 20.6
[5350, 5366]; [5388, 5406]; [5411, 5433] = 1.8 angstroms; 23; 22.3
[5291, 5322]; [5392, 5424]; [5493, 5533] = 0.7 angstroms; 22.7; 21.1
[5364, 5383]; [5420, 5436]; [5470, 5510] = -0.2 angstroms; 22.1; 21.1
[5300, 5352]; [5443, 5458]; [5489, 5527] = -0.8 angstroms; 22.5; 20.9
